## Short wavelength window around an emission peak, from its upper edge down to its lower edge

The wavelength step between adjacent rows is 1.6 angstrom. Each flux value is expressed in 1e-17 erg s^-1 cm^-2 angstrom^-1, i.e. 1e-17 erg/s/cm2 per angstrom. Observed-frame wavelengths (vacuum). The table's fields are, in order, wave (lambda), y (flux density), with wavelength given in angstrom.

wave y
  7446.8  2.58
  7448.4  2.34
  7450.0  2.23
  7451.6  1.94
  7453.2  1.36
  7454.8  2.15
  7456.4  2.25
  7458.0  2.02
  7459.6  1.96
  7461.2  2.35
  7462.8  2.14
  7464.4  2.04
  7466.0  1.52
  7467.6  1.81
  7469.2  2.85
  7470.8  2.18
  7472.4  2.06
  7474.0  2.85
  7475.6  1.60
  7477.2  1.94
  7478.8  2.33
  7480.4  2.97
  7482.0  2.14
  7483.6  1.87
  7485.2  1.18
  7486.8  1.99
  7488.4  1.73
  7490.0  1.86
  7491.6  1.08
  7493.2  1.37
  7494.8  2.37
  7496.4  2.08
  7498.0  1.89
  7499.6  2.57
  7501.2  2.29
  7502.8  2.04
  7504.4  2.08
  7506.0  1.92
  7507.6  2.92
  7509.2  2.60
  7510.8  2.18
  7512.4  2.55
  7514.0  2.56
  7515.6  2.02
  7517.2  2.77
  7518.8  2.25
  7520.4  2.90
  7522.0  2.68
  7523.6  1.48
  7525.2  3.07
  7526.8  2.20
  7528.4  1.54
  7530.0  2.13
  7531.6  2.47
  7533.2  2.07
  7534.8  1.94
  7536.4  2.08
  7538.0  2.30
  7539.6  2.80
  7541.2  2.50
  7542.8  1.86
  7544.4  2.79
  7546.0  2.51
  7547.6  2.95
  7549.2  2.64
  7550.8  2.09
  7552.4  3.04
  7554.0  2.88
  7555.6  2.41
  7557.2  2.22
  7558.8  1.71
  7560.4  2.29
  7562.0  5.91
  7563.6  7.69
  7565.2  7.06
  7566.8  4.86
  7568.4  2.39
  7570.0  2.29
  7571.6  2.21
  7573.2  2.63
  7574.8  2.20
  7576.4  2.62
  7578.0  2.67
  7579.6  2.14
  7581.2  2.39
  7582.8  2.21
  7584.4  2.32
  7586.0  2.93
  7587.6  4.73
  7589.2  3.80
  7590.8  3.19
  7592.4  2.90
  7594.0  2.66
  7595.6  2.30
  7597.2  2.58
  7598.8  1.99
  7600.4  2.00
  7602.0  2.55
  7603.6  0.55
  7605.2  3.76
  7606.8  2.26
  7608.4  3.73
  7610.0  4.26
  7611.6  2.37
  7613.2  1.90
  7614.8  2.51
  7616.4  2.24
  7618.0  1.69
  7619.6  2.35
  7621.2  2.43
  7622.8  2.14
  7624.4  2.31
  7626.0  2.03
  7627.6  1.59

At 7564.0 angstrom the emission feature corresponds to H-alpha 6563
